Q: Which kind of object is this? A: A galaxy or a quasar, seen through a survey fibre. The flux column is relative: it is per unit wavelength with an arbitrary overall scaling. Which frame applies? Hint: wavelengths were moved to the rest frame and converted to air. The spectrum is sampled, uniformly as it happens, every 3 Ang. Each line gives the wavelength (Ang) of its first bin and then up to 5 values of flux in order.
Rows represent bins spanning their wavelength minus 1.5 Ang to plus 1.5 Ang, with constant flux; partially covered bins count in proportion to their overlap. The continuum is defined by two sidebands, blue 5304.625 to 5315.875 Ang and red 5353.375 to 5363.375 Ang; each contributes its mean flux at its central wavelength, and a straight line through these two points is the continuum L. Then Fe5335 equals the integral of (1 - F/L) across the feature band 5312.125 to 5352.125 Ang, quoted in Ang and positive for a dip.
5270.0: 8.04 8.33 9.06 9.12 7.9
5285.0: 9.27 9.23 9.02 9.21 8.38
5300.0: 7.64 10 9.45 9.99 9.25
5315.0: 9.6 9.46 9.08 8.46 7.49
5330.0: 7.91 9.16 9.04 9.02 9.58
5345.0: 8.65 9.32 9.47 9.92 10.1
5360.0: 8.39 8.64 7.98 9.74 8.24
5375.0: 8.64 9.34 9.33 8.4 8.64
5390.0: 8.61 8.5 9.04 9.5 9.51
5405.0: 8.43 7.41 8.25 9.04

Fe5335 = 2.1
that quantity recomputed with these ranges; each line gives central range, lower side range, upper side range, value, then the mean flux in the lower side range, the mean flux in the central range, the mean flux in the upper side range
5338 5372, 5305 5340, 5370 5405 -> -0.74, 8.99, 9.13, 8.88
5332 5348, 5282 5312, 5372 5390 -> -0.32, 9.08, 9.11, 8.8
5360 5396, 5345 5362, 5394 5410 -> 1.25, 9.35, 8.73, 8.75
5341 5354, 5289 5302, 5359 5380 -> -0.92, 8.64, 9.32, 8.73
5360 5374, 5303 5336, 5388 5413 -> 0.31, 9.03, 8.62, 8.66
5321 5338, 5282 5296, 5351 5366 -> 1.14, 9.02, 8.49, 9.16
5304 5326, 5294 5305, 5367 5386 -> -1.23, 8.78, 9.3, 8.91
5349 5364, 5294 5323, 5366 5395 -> -0.68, 9.19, 9.33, 8.79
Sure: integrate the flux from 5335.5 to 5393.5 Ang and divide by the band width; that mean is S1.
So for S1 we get 8.98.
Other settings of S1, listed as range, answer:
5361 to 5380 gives 8.77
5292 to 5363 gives 9.06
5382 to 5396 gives 8.62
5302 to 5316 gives 9.65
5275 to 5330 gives 8.95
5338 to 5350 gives 9.16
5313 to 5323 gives 9.33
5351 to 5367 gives 9.08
